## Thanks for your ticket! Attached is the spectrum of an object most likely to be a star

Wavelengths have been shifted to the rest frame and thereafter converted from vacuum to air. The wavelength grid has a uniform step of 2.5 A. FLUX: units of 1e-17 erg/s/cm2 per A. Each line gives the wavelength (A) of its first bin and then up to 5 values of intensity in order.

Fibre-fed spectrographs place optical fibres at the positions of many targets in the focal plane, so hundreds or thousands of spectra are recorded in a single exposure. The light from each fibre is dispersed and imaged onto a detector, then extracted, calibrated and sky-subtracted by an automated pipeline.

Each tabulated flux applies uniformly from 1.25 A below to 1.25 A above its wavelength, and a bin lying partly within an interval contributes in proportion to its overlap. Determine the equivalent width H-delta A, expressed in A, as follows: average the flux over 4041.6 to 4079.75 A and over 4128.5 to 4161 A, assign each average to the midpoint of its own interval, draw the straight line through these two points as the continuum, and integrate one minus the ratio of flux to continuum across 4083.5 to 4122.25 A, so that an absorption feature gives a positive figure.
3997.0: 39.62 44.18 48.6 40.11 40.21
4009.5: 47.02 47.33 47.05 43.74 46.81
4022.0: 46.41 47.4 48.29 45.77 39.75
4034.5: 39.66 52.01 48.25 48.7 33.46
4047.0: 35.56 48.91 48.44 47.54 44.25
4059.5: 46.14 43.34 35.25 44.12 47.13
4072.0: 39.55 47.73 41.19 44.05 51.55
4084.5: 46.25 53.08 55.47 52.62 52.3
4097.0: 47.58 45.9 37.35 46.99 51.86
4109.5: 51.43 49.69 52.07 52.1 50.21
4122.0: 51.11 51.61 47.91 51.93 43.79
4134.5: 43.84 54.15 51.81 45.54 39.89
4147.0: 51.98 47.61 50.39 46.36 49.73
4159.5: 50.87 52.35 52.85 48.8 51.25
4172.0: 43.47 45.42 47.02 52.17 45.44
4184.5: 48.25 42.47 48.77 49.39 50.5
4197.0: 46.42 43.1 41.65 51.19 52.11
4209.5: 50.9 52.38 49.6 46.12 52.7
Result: -3.3 A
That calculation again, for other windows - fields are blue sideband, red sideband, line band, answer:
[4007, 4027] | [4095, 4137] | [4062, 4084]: 1.7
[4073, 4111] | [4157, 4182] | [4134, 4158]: 0.3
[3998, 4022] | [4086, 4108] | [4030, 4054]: 1.3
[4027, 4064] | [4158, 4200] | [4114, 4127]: -1.3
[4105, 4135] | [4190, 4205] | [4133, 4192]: 0.0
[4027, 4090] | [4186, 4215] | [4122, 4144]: -0.9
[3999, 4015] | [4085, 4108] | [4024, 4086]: 3.4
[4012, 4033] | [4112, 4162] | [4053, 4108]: 1.3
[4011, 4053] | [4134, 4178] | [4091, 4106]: 0.0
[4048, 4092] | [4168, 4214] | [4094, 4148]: -1.9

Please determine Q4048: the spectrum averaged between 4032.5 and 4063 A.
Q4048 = 44.6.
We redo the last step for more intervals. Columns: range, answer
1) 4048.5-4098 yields 46.8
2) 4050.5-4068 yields 44.2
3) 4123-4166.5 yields 49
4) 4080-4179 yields 49.1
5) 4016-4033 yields 45.6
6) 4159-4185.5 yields 48.8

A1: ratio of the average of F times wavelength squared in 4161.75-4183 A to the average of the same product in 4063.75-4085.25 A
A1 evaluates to 1.15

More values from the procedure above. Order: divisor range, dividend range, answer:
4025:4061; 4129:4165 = 1.14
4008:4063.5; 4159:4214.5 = 1.15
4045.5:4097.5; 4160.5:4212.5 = 1.11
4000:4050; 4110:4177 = 1.16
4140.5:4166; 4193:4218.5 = 1.02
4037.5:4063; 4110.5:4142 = 1.16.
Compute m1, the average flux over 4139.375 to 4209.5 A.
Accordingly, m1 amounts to 48.1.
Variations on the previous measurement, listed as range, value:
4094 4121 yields 48.8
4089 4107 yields 48.3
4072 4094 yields 48.6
